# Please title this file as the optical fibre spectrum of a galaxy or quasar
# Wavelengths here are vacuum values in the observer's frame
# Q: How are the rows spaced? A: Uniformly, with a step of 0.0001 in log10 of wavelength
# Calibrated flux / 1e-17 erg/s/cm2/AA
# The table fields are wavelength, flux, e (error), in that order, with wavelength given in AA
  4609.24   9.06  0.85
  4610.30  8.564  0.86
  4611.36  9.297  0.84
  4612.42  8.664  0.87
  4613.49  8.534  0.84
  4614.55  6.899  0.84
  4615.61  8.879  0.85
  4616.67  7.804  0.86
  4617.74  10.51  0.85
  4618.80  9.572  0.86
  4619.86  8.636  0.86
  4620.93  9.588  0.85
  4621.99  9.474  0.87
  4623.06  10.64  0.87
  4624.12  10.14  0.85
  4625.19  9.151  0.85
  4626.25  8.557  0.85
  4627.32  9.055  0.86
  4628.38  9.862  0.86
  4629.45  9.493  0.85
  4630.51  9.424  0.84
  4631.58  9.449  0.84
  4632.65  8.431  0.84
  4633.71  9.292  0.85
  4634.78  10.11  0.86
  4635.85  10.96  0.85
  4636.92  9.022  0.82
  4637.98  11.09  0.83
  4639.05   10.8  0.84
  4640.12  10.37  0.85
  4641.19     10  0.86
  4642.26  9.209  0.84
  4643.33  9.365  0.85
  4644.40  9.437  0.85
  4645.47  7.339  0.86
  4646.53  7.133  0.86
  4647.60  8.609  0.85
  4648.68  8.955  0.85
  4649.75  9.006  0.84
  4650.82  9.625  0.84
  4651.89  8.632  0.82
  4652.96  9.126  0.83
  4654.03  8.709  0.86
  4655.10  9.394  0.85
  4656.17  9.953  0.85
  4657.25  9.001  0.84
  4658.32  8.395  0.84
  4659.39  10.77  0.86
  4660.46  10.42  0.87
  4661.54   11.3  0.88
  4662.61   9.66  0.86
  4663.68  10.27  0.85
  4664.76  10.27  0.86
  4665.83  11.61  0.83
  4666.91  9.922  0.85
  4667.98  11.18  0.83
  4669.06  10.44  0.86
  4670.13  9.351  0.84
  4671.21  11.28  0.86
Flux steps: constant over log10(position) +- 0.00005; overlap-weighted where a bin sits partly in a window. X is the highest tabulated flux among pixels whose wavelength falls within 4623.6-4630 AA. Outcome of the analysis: 10.14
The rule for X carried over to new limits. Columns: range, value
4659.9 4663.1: 11.3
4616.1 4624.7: 10.64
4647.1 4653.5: 9.625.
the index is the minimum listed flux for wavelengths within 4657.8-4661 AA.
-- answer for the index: 8.395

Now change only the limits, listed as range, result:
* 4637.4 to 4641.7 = 10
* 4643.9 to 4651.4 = 7.133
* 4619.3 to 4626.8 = 8.557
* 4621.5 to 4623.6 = 9.474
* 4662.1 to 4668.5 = 9.66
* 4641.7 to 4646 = 7.339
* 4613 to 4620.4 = 6.899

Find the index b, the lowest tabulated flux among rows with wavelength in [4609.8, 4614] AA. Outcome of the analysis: 8.534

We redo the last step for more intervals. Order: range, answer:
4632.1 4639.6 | 8.431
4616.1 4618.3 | 7.804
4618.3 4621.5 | 8.636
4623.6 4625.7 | 9.151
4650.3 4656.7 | 8.632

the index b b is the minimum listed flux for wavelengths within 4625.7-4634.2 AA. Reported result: 8.431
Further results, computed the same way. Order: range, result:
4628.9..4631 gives 9.424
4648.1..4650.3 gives 8.955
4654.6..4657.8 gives 9.001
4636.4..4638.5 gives 9.022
